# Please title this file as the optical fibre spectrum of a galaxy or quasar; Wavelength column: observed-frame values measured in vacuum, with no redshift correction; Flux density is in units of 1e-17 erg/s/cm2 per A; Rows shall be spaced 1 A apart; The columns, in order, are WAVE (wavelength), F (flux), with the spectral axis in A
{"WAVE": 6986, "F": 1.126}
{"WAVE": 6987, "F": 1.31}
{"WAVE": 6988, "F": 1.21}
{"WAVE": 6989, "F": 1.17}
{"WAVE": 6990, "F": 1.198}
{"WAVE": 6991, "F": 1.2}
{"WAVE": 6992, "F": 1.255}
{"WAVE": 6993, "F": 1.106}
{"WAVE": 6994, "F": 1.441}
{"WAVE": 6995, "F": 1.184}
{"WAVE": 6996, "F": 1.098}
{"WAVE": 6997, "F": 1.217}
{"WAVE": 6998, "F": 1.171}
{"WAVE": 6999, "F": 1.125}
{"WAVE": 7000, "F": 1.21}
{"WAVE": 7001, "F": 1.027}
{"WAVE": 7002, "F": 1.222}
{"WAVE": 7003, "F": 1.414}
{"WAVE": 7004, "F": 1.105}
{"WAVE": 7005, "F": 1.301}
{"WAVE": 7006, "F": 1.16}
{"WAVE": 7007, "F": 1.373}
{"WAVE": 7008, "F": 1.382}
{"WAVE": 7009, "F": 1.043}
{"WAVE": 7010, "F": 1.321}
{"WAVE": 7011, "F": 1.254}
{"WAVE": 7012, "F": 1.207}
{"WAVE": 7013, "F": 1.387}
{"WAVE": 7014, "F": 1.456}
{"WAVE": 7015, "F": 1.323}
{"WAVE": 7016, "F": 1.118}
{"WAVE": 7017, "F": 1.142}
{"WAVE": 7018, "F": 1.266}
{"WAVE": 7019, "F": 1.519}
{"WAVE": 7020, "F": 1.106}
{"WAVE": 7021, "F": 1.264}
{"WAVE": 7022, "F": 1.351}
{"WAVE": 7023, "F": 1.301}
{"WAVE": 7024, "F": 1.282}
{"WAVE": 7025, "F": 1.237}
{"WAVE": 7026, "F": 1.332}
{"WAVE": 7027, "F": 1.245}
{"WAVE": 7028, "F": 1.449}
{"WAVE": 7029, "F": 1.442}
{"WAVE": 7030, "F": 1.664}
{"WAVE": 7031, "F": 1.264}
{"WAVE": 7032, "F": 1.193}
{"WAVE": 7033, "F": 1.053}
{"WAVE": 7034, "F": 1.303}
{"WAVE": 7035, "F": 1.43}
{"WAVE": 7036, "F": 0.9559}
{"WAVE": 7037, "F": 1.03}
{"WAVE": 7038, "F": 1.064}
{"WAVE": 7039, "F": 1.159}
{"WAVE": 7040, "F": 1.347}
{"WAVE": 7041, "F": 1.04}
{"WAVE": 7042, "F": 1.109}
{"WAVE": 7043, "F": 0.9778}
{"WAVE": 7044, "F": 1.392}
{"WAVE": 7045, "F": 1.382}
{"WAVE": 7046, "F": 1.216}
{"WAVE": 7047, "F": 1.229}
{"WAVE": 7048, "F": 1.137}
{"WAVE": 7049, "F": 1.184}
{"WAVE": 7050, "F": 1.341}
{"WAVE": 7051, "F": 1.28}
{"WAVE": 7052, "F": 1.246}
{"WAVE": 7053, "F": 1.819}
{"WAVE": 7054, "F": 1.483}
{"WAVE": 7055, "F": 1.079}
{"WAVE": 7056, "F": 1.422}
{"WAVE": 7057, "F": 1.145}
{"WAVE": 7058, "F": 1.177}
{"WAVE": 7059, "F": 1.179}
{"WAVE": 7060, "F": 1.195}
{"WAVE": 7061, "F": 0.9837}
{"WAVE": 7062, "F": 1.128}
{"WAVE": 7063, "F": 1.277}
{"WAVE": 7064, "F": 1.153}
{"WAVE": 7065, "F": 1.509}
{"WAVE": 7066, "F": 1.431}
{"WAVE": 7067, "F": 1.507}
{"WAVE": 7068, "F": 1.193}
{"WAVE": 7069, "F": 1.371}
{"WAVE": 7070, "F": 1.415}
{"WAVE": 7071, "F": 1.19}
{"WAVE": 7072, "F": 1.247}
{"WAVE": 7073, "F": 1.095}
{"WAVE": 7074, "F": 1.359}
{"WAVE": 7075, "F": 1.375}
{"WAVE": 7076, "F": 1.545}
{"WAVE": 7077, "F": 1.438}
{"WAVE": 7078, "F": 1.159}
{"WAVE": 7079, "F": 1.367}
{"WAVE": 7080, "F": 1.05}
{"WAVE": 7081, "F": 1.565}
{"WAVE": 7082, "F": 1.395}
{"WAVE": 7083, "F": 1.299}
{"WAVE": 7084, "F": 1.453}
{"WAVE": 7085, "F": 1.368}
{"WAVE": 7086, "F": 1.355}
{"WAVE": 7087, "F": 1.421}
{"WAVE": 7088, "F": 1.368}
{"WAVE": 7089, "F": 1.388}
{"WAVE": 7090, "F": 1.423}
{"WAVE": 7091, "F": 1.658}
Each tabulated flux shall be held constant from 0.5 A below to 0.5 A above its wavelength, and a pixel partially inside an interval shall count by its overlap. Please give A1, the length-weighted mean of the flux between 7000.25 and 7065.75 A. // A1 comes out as 1.26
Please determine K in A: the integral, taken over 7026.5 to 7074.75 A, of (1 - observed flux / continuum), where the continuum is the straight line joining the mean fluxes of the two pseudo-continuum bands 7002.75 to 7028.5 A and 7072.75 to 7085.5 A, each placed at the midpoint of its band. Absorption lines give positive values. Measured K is 2.1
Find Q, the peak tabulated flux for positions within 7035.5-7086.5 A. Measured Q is 1.819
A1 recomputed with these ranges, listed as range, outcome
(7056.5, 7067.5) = 1.24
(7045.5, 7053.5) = 1.31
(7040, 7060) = 1.26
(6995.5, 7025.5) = 1.25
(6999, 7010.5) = 1.23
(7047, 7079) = 1.29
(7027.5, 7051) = 1.23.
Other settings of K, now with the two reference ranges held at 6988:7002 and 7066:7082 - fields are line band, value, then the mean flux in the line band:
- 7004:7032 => -1.6 A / 1.3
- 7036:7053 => 0.9 A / 1.21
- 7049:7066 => 0.3 A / 1.28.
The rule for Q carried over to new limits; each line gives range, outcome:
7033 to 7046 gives 1.43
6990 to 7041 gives 1.664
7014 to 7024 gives 1.519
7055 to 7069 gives 1.509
